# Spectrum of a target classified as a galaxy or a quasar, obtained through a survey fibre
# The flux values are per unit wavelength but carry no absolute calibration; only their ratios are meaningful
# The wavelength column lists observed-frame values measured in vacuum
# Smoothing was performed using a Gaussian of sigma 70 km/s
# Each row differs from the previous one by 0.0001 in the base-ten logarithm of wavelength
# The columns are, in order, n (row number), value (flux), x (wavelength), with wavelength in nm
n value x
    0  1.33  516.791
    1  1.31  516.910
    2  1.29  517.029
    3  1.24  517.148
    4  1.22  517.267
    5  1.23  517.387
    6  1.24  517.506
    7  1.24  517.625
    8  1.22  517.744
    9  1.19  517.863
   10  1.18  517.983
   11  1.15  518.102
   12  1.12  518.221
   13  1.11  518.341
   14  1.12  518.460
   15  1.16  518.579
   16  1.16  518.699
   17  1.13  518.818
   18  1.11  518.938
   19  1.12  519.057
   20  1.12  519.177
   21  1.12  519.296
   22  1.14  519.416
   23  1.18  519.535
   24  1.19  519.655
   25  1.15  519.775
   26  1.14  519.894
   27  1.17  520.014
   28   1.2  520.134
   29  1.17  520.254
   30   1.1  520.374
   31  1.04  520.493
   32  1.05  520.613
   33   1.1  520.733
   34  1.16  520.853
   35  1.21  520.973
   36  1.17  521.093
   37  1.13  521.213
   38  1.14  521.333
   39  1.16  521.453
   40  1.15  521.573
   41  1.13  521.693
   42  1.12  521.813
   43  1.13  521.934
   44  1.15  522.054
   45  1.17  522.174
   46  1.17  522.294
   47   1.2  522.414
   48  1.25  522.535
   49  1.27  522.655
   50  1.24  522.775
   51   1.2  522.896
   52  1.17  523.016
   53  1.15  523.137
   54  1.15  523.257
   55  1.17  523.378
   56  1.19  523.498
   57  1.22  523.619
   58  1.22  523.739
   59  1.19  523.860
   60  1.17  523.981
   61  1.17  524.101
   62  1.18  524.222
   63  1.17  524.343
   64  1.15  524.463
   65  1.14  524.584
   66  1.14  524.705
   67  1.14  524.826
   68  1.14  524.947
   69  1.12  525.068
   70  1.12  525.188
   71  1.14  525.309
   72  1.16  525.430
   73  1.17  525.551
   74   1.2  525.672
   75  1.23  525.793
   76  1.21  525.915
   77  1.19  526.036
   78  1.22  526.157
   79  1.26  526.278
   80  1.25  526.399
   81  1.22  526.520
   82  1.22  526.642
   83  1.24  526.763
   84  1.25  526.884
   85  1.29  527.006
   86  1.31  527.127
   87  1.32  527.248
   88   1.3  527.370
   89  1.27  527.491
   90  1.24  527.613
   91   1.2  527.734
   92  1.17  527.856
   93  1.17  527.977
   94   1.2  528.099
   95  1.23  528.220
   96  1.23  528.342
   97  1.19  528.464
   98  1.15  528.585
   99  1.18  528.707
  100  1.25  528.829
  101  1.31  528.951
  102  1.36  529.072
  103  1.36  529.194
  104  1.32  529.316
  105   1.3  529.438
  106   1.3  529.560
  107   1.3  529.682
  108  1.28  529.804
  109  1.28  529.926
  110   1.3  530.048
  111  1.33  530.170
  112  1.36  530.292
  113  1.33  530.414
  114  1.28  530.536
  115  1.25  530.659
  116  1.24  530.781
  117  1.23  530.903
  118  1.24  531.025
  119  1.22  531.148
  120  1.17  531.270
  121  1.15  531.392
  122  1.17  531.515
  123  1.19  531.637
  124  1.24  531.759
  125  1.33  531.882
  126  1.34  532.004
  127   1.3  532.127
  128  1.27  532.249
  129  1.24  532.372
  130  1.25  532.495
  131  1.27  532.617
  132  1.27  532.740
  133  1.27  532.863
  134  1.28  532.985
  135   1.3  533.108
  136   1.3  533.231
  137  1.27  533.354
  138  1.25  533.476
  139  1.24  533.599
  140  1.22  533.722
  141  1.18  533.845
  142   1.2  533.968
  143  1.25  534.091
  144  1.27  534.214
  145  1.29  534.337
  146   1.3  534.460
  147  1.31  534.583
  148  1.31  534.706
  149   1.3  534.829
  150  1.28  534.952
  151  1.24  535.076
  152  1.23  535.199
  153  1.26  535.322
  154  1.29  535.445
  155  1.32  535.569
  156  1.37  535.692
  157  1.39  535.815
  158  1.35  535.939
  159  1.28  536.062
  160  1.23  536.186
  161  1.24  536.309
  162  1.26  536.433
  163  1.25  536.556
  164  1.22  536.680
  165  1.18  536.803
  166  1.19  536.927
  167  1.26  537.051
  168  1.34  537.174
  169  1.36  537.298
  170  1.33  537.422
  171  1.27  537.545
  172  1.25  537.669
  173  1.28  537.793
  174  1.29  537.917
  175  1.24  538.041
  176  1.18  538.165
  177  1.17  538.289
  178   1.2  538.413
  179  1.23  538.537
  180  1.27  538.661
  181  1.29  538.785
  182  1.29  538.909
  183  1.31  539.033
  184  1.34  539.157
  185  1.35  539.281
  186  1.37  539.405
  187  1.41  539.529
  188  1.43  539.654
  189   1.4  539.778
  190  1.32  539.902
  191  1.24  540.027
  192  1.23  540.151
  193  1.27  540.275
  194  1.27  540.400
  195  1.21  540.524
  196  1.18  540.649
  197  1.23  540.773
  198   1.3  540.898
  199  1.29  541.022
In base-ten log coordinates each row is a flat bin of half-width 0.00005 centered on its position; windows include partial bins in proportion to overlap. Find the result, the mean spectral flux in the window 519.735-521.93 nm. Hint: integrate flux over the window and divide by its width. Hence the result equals 1.14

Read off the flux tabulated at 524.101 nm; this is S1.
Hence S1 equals 1.17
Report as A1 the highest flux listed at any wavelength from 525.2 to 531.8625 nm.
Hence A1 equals 1.36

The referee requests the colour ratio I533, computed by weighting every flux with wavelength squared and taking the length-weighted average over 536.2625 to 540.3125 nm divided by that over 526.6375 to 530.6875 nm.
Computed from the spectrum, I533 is 1.0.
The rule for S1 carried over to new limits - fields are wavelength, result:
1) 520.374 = 1.1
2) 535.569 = 1.32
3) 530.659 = 1.25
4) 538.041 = 1.24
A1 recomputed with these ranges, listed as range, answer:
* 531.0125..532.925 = 1.34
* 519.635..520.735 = 1.2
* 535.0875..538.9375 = 1.39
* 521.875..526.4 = 1.27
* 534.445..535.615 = 1.32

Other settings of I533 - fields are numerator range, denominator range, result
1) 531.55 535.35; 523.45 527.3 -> 1.09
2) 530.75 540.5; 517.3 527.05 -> 1.14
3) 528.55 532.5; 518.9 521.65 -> 1.16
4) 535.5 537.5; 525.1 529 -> 1.09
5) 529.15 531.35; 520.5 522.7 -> 1.15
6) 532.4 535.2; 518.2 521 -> 1.18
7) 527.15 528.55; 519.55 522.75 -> 1.09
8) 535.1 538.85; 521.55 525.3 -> 1.14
